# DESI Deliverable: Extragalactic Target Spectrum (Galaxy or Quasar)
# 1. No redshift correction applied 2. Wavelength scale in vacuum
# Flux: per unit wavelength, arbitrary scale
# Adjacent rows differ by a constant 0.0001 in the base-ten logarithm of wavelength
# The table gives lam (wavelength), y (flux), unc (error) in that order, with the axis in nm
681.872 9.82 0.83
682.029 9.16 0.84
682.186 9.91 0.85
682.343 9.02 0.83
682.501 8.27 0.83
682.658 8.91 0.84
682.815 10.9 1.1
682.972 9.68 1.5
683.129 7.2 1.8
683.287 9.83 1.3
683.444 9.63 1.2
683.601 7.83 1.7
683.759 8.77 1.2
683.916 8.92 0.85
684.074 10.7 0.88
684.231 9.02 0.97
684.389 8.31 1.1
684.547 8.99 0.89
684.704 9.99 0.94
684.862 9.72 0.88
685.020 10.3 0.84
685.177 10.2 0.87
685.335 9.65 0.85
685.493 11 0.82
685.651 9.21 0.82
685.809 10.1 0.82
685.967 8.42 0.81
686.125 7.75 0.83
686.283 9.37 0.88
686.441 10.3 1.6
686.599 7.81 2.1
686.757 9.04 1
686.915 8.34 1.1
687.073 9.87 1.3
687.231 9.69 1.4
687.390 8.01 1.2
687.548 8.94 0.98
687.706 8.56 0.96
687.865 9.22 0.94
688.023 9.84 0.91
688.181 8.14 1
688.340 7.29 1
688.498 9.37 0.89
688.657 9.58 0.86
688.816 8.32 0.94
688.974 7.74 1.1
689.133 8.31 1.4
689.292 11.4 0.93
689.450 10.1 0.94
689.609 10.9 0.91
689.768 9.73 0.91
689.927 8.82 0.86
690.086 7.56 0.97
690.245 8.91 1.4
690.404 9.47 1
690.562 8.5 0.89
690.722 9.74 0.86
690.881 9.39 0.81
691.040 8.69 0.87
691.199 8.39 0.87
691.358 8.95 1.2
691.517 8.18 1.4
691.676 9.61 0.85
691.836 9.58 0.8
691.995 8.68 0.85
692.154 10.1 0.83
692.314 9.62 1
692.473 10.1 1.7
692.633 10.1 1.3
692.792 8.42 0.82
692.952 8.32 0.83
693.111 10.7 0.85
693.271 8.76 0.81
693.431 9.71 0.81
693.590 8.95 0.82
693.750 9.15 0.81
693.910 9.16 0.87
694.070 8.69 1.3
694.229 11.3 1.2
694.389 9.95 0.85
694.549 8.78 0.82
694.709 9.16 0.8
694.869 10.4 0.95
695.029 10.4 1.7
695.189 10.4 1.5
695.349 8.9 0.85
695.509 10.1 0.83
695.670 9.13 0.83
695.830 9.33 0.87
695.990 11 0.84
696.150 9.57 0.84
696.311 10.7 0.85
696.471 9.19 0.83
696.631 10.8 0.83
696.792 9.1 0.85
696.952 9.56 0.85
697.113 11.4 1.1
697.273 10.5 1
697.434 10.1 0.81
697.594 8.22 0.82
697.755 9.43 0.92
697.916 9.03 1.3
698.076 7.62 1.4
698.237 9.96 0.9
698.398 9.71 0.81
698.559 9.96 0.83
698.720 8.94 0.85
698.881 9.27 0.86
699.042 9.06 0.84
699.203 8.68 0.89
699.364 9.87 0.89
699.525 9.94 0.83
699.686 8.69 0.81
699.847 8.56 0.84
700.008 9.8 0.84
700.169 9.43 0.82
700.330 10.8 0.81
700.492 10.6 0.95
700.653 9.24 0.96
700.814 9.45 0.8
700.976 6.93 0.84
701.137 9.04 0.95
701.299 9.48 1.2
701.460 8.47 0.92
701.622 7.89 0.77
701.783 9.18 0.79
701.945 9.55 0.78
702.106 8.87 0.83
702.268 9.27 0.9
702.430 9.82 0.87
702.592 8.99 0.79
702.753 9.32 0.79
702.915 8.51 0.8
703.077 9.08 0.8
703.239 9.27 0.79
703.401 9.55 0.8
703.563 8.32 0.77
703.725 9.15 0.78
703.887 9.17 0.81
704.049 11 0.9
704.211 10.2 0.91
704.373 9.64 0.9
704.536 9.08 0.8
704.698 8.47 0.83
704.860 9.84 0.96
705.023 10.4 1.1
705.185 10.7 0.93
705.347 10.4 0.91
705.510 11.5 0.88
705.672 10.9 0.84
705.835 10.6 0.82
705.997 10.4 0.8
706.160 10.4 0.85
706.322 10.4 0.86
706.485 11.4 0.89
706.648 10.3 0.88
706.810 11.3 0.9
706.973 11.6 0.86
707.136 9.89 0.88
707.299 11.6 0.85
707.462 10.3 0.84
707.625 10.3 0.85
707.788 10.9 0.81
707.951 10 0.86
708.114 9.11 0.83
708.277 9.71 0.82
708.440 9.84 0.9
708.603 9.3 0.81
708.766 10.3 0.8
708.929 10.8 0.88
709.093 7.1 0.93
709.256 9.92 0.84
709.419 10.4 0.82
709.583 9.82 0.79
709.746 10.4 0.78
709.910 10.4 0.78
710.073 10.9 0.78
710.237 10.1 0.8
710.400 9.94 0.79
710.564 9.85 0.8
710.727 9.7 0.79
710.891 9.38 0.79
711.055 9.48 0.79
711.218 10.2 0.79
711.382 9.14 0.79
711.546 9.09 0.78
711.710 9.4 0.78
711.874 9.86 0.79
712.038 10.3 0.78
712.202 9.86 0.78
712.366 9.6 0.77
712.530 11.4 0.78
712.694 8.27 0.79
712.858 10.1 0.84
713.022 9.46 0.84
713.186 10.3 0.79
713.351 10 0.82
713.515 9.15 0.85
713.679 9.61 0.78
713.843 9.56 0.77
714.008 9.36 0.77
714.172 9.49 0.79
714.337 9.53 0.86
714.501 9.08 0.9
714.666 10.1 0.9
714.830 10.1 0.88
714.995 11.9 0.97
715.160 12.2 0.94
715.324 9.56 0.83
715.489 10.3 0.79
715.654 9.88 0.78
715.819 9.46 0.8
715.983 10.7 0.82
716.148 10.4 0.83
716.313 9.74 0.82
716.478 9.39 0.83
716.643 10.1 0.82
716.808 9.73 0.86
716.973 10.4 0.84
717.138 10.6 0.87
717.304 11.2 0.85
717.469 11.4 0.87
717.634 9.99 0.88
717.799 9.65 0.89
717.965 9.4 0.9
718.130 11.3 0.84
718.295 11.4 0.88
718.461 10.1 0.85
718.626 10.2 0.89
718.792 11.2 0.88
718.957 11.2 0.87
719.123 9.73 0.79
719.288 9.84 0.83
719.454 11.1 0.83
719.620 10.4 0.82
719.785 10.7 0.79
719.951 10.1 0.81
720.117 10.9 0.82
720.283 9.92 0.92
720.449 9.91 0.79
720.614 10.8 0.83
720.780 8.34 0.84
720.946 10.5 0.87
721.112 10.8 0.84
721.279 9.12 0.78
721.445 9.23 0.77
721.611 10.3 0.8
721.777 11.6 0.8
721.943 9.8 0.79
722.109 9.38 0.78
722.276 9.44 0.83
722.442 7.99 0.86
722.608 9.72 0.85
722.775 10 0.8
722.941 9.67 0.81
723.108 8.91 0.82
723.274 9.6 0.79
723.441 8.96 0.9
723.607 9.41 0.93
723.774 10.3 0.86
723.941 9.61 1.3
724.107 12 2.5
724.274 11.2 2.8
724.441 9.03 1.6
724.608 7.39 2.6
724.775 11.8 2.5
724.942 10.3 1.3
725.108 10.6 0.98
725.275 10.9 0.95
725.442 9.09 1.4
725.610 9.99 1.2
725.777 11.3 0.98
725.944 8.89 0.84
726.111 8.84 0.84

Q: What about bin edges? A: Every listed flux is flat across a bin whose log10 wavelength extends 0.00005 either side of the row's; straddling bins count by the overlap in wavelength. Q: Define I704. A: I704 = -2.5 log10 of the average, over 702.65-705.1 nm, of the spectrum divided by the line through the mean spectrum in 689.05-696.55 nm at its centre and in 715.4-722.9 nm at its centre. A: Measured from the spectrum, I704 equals 0.04 mag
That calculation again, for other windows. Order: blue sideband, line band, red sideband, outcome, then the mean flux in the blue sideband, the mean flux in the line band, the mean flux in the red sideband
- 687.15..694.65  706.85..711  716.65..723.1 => -0.03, 9.18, 10.1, 10.2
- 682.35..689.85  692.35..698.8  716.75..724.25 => -0.02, 9.21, 9.62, 10.1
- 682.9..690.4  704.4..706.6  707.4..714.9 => -0.07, 9.16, 10.3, 9.8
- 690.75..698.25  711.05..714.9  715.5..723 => 0.03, 9.52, 9.69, 10.2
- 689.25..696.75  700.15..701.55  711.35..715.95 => 0.05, 9.51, 9.25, 9.88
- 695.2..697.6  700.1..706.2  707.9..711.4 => 0.04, 9.91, 9.55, 9.82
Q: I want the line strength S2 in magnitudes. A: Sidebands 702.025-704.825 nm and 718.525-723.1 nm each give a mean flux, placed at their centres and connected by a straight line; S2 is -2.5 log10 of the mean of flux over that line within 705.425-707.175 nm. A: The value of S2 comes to -0.15 mag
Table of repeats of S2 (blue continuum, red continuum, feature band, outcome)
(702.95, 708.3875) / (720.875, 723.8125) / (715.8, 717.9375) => -0.041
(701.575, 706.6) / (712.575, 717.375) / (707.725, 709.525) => 0.010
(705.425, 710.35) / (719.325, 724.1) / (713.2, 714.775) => 0.061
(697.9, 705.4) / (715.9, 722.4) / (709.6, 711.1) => -0.027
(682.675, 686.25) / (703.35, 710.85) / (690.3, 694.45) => 0.036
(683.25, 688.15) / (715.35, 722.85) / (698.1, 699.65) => 0.025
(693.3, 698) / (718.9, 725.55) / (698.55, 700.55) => 0.031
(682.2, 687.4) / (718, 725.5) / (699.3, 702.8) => 0.045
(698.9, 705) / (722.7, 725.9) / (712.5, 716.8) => -0.030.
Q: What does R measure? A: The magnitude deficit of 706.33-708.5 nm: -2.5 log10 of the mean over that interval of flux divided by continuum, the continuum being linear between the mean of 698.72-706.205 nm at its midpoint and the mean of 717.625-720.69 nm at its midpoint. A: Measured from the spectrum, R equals -0.08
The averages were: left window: 9.49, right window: 10.4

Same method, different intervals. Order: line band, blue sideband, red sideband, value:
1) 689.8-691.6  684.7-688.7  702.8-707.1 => 0.07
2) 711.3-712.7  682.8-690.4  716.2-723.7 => 0.01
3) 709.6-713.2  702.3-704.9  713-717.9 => 0.00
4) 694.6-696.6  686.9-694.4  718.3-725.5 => -0.06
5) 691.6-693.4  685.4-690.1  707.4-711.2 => -0.02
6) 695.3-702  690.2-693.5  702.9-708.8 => 0.02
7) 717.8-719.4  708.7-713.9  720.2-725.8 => -0.06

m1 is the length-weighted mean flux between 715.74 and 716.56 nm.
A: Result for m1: 9.95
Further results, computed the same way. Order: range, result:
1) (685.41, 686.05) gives 9.66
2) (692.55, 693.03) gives 8.95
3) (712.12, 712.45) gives 9.74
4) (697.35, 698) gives 9.19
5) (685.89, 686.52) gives 8.96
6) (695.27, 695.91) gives 9.36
